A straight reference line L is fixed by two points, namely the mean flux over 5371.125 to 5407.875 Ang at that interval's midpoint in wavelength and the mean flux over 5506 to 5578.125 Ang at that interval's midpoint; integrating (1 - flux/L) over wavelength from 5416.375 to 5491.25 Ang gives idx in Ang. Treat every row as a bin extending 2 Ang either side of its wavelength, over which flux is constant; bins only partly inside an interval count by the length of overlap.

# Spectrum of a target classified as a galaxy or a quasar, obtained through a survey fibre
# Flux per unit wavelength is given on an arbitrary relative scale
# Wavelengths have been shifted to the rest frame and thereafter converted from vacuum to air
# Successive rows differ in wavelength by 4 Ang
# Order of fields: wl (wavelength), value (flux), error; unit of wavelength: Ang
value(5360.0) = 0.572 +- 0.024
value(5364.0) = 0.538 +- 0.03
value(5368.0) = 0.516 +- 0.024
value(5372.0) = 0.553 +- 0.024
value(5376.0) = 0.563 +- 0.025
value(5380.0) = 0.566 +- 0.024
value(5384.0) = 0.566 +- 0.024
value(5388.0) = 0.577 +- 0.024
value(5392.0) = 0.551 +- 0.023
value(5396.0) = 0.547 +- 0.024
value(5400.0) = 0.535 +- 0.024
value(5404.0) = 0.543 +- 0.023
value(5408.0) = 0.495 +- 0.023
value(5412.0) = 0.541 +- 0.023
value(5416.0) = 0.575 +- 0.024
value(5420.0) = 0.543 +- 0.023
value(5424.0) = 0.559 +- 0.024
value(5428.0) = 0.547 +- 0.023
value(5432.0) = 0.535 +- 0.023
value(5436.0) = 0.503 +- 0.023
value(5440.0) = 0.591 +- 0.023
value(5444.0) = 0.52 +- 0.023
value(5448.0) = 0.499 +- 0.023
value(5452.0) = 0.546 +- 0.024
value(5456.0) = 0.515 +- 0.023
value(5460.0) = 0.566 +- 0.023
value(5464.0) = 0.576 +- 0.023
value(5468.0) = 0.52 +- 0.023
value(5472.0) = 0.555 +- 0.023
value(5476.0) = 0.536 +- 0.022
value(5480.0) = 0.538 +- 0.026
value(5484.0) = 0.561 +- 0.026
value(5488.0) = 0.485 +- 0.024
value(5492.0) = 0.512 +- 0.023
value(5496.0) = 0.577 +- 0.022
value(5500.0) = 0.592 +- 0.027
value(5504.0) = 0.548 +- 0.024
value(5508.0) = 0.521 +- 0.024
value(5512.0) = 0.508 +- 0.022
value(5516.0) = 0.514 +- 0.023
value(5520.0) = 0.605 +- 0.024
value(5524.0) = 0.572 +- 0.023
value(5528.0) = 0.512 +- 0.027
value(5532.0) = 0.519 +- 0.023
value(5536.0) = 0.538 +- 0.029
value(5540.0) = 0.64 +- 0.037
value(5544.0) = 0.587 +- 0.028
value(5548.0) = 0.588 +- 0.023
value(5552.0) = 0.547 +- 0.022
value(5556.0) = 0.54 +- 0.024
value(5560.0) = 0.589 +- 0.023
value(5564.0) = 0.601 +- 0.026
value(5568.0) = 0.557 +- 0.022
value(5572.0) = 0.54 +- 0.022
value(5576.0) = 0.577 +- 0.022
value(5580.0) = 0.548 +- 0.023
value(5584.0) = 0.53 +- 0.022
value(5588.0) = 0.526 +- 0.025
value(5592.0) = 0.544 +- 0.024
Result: 2.2 Ang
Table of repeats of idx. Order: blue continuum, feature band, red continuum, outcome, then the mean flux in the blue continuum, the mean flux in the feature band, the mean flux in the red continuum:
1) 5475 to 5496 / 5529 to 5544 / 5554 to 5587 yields -0.47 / 0.531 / 0.565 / 0.559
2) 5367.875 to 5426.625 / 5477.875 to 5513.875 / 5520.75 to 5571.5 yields 1.44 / 0.55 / 0.538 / 0.566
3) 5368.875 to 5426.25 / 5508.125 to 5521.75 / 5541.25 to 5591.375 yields 0.49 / 0.55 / 0.538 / 0.562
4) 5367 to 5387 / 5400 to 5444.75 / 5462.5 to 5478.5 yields 0.77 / 0.556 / 0.541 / 0.546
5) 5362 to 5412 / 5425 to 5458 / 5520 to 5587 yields 1.09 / 0.546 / 0.533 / 0.562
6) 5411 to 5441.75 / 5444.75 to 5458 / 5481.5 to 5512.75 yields 0.62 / 0.549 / 0.52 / 0.539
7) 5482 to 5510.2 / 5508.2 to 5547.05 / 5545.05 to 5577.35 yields 0.02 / 0.542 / 0.554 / 0.568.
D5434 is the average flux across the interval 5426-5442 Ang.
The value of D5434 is 0.544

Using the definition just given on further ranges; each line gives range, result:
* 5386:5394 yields 0.564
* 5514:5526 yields 0.564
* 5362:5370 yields 0.527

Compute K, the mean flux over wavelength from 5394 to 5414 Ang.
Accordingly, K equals 0.532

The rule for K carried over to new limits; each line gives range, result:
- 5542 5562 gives 0.57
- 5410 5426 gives 0.554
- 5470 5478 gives 0.546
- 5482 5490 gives 0.523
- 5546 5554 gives 0.568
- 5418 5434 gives 0.546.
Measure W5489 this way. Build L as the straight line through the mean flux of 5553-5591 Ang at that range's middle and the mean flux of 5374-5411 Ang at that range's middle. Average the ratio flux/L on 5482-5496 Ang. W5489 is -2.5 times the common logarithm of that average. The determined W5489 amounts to 0.05 mag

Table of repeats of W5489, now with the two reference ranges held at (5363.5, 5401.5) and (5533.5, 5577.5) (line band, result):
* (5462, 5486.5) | 0.03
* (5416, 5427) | 0.00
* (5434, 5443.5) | 0.03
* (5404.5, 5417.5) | 0.04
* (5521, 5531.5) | 0.05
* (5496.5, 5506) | -0.01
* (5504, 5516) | 0.09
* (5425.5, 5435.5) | 0.04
